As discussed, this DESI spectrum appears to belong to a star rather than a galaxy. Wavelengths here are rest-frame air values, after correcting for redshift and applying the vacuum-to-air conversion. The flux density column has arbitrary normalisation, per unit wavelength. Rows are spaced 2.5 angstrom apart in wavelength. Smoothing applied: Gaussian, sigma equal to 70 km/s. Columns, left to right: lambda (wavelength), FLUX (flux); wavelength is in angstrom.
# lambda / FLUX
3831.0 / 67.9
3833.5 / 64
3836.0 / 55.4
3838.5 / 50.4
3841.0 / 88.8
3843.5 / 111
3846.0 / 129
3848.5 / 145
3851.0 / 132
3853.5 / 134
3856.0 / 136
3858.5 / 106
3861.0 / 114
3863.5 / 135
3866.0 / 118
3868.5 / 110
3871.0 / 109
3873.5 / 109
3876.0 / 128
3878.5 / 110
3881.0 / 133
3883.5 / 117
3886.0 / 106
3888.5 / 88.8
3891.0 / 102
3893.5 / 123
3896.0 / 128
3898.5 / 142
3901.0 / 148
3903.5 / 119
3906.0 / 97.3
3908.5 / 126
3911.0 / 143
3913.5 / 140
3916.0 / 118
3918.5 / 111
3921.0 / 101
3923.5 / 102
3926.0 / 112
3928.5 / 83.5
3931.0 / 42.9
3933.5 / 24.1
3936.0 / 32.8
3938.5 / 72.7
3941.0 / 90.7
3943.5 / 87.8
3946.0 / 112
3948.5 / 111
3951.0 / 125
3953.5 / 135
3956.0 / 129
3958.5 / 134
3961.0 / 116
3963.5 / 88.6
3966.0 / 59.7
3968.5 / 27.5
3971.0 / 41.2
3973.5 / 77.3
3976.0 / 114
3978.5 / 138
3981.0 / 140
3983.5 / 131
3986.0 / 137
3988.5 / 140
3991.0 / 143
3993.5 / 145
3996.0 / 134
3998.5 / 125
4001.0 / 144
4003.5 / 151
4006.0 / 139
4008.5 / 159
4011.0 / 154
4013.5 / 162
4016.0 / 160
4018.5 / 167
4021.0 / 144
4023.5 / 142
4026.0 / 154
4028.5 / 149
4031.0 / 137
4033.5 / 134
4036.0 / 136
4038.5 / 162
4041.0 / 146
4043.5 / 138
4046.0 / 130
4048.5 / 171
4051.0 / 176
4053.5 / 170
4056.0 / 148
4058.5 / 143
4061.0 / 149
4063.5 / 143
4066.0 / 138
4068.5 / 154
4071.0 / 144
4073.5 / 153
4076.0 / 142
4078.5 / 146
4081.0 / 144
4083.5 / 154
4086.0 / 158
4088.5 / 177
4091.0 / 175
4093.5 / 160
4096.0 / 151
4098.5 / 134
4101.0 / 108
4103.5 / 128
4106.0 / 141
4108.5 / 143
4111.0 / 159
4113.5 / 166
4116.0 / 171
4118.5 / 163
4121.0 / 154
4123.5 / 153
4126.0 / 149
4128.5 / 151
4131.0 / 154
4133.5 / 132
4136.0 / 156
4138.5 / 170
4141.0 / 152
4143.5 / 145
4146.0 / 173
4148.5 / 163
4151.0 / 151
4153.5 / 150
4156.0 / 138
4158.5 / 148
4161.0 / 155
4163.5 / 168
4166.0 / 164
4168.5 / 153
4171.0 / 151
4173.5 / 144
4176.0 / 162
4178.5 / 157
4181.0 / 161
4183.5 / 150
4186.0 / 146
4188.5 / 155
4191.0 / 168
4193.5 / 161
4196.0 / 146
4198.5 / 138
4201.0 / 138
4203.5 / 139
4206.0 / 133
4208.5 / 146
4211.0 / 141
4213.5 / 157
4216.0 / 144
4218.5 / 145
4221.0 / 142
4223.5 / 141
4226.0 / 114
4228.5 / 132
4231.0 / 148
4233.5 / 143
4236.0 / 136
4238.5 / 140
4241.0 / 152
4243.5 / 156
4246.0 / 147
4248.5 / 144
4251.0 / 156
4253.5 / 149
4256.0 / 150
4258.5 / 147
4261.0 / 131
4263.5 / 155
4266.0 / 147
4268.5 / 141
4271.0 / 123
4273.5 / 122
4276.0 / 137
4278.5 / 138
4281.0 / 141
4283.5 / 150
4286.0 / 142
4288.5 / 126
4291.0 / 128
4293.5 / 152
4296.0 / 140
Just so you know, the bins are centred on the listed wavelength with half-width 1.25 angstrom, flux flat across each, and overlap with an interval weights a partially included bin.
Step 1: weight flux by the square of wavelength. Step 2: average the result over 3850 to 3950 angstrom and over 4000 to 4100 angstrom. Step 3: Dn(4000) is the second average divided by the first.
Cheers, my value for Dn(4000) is 1.50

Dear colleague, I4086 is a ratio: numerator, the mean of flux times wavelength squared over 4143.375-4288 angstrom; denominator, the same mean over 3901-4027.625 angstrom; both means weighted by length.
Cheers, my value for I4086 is 1.4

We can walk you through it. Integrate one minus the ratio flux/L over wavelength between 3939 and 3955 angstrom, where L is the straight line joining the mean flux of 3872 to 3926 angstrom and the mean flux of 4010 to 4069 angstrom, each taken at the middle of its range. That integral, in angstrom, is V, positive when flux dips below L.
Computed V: 2.6 angstrom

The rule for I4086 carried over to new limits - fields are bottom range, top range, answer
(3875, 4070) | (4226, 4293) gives 1.31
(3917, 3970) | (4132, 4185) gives 1.90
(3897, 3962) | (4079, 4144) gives 1.57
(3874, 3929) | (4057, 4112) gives 1.37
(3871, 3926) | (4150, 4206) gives 1.47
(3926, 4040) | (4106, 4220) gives 1.40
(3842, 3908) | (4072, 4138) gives 1.41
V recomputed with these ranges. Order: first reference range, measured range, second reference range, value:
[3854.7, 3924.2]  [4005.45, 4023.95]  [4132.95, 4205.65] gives -2.8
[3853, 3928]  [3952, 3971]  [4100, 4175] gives 4.9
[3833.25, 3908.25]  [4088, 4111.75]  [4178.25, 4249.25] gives -2.0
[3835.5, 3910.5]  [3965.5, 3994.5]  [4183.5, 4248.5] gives 3.8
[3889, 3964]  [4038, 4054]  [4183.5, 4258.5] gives -4.3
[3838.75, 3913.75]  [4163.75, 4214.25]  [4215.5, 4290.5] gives -4.9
